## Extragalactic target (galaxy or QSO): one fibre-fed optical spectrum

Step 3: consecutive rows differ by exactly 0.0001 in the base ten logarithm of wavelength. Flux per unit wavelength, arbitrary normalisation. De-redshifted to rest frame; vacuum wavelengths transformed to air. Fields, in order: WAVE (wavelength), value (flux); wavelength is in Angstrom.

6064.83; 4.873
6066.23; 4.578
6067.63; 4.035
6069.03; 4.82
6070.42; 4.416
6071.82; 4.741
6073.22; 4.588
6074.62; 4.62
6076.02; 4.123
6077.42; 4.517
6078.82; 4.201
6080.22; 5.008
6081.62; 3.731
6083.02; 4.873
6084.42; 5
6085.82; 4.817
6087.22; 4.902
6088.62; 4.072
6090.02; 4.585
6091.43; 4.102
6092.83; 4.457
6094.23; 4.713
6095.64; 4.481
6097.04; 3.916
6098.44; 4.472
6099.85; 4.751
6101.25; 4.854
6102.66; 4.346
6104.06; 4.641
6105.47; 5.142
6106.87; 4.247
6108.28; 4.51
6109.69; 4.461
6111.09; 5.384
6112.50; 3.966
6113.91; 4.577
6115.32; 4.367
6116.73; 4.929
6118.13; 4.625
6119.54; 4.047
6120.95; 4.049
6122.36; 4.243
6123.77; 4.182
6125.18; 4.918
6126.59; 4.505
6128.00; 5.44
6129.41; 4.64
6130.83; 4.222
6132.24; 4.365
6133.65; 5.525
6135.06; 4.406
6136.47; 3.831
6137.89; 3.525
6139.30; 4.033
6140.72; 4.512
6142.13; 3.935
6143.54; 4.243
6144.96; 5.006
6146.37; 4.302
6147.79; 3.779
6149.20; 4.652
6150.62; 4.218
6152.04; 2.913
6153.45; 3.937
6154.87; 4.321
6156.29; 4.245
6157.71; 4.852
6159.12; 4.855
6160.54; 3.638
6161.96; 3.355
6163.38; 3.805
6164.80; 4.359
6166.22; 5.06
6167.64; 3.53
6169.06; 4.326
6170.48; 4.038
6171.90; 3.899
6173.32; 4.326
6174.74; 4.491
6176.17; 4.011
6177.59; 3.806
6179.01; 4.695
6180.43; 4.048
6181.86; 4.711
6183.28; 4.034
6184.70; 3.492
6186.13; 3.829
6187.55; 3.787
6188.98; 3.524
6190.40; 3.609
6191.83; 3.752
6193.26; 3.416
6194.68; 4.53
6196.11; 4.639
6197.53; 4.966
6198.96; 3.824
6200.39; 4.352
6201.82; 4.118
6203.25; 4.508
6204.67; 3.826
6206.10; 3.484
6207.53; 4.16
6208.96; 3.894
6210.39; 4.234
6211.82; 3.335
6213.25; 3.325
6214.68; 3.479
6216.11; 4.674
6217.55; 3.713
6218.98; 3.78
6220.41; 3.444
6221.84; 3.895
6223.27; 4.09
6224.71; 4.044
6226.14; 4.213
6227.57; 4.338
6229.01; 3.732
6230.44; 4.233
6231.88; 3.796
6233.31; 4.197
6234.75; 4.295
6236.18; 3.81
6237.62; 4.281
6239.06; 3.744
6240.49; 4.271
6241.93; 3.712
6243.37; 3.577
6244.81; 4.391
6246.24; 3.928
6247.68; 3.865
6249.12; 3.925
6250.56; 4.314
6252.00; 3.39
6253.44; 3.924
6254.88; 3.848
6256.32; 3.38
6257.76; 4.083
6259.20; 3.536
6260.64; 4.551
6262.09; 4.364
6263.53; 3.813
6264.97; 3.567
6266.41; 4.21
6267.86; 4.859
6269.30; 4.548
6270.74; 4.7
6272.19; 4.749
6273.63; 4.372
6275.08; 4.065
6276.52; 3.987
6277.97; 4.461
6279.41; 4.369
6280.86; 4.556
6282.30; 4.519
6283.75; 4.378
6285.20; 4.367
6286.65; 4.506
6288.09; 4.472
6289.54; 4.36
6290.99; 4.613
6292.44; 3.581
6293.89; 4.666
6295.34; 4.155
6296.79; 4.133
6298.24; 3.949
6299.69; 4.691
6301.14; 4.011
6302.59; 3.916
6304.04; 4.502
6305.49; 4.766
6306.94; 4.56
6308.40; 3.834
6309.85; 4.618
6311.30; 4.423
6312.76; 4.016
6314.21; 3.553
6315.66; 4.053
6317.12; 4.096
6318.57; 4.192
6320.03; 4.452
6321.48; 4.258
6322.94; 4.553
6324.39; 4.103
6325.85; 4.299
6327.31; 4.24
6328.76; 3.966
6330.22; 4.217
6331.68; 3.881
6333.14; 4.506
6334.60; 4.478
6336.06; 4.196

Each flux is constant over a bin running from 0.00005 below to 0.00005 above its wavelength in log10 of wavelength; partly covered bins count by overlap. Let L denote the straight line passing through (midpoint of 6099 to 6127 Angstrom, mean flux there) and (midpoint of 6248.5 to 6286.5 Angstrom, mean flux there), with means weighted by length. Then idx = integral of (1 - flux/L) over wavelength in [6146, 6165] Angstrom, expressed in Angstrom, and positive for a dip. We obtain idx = 1.6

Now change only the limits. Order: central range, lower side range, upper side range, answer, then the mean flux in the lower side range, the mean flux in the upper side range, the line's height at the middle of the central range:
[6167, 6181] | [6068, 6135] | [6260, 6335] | 1.0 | 4.55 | 4.29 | 4.45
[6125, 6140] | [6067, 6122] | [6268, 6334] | 0.0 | 4.51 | 4.3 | 4.47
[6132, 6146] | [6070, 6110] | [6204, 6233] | -0.2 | 4.53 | 3.89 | 4.28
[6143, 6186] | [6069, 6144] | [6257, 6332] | 2.5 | 4.49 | 4.26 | 4.42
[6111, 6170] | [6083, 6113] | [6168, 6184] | 0.8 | 4.58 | 4.2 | 4.37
